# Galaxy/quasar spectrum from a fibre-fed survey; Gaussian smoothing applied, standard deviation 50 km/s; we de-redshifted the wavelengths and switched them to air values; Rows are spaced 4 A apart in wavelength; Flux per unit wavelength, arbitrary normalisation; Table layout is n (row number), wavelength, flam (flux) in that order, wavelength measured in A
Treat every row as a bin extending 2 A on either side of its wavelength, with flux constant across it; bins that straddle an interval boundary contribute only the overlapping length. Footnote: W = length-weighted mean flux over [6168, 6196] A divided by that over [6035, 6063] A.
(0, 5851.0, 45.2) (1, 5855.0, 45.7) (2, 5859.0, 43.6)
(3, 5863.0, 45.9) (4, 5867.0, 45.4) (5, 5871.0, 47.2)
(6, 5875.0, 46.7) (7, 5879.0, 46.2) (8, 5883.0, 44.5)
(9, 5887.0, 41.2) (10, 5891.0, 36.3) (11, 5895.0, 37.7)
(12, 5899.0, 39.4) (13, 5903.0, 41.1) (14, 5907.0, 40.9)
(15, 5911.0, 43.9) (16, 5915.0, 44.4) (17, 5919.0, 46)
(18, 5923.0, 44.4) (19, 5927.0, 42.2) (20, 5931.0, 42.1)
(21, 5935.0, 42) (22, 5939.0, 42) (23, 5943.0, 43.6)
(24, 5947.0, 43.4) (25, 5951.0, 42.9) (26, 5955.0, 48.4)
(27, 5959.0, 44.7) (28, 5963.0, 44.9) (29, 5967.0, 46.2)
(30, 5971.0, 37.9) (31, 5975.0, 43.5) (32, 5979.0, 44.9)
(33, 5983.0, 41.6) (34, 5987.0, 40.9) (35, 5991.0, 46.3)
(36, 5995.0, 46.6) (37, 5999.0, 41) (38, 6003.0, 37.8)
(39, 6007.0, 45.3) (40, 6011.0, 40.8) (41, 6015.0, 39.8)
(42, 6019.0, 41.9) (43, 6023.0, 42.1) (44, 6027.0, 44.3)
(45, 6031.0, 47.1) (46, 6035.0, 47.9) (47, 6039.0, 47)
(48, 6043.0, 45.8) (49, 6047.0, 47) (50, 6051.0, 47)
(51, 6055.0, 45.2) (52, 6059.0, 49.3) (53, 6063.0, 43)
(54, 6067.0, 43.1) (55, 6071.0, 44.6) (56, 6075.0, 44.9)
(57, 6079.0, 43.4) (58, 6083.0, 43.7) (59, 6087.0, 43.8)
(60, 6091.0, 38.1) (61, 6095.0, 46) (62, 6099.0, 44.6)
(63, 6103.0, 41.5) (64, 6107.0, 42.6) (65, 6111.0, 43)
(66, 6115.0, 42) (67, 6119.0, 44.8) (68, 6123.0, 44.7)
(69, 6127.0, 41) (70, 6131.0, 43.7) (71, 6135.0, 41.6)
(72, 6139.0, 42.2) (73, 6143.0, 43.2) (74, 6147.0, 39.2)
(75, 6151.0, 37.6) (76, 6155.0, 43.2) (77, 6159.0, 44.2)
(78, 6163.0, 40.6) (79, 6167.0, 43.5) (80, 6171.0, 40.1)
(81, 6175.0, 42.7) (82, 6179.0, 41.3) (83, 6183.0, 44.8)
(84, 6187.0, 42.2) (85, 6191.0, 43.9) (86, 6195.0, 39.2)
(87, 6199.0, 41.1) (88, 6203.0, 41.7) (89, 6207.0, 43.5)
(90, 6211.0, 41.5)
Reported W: 0.90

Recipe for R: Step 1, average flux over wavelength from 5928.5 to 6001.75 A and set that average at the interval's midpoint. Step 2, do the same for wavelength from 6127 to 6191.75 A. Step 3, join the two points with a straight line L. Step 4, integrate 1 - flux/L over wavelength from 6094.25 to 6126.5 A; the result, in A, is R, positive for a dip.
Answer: -0.79 A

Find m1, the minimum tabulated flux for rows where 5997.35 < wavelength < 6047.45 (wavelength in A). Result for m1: 37.8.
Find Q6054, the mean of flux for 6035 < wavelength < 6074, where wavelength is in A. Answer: 45.9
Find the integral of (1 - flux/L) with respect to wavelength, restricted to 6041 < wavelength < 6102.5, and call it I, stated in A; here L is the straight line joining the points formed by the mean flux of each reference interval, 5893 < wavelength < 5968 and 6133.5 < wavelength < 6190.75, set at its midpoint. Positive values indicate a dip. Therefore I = -3.1 A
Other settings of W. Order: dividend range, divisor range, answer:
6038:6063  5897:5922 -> 1.09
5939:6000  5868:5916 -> 1.03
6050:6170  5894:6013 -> 1.00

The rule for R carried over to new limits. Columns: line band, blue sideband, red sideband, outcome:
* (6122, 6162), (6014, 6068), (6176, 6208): 1.1 A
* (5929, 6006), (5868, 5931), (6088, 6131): -0.7 A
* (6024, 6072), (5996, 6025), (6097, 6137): -4.5 A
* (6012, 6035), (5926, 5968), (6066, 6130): 0.1 A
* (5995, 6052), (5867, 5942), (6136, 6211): -2.1 A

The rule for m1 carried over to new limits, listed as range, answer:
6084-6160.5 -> 37.6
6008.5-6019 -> 39.8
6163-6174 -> 40.1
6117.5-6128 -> 41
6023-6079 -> 42.1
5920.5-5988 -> 37.9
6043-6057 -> 45.2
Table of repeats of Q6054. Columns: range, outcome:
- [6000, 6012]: 41.3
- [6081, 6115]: 42.9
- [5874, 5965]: 43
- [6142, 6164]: 41.3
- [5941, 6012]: 43.4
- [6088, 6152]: 42.3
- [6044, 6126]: 44.1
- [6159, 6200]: 42.1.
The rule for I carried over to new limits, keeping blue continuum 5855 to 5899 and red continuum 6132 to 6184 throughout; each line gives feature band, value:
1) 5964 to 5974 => 0.1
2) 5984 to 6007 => 0.0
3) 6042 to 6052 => -1.0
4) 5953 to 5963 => -0.8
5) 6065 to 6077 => -0.5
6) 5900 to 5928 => 0.0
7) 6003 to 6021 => 0.5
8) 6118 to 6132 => -0.5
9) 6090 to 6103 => -0.3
